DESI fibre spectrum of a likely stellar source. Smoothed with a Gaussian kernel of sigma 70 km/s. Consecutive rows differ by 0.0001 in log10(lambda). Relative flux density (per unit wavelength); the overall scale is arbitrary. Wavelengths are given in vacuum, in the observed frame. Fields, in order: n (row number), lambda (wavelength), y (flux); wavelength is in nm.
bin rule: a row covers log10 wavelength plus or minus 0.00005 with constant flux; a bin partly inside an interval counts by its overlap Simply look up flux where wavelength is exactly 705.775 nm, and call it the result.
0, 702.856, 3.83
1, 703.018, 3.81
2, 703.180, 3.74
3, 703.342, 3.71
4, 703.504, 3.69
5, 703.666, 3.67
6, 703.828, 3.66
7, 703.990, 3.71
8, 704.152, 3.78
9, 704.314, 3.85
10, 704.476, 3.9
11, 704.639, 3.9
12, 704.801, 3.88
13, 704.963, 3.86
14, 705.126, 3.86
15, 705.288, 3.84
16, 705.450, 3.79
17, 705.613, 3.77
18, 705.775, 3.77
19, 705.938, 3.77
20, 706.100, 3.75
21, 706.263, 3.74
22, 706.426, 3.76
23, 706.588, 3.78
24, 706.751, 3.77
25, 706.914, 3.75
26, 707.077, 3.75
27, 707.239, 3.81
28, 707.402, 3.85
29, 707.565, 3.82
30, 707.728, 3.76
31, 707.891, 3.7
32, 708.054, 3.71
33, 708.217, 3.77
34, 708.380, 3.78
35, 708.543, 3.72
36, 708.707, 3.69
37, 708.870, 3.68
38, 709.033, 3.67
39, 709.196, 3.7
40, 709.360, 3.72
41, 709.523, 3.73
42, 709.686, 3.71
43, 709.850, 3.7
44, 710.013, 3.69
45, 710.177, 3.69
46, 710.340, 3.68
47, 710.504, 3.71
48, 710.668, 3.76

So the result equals 3.77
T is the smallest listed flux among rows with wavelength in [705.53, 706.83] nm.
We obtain 3.74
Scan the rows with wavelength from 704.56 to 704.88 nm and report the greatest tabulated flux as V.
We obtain 3.9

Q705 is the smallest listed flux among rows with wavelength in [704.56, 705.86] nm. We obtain 3.77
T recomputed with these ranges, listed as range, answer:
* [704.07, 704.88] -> 3.78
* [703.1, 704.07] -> 3.66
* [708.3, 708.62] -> 3.72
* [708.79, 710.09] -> 3.67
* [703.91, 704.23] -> 3.71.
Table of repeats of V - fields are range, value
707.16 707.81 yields 3.85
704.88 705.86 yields 3.86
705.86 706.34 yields 3.77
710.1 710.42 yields 3.69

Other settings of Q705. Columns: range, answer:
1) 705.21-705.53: 3.79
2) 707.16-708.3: 3.7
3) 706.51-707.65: 3.75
